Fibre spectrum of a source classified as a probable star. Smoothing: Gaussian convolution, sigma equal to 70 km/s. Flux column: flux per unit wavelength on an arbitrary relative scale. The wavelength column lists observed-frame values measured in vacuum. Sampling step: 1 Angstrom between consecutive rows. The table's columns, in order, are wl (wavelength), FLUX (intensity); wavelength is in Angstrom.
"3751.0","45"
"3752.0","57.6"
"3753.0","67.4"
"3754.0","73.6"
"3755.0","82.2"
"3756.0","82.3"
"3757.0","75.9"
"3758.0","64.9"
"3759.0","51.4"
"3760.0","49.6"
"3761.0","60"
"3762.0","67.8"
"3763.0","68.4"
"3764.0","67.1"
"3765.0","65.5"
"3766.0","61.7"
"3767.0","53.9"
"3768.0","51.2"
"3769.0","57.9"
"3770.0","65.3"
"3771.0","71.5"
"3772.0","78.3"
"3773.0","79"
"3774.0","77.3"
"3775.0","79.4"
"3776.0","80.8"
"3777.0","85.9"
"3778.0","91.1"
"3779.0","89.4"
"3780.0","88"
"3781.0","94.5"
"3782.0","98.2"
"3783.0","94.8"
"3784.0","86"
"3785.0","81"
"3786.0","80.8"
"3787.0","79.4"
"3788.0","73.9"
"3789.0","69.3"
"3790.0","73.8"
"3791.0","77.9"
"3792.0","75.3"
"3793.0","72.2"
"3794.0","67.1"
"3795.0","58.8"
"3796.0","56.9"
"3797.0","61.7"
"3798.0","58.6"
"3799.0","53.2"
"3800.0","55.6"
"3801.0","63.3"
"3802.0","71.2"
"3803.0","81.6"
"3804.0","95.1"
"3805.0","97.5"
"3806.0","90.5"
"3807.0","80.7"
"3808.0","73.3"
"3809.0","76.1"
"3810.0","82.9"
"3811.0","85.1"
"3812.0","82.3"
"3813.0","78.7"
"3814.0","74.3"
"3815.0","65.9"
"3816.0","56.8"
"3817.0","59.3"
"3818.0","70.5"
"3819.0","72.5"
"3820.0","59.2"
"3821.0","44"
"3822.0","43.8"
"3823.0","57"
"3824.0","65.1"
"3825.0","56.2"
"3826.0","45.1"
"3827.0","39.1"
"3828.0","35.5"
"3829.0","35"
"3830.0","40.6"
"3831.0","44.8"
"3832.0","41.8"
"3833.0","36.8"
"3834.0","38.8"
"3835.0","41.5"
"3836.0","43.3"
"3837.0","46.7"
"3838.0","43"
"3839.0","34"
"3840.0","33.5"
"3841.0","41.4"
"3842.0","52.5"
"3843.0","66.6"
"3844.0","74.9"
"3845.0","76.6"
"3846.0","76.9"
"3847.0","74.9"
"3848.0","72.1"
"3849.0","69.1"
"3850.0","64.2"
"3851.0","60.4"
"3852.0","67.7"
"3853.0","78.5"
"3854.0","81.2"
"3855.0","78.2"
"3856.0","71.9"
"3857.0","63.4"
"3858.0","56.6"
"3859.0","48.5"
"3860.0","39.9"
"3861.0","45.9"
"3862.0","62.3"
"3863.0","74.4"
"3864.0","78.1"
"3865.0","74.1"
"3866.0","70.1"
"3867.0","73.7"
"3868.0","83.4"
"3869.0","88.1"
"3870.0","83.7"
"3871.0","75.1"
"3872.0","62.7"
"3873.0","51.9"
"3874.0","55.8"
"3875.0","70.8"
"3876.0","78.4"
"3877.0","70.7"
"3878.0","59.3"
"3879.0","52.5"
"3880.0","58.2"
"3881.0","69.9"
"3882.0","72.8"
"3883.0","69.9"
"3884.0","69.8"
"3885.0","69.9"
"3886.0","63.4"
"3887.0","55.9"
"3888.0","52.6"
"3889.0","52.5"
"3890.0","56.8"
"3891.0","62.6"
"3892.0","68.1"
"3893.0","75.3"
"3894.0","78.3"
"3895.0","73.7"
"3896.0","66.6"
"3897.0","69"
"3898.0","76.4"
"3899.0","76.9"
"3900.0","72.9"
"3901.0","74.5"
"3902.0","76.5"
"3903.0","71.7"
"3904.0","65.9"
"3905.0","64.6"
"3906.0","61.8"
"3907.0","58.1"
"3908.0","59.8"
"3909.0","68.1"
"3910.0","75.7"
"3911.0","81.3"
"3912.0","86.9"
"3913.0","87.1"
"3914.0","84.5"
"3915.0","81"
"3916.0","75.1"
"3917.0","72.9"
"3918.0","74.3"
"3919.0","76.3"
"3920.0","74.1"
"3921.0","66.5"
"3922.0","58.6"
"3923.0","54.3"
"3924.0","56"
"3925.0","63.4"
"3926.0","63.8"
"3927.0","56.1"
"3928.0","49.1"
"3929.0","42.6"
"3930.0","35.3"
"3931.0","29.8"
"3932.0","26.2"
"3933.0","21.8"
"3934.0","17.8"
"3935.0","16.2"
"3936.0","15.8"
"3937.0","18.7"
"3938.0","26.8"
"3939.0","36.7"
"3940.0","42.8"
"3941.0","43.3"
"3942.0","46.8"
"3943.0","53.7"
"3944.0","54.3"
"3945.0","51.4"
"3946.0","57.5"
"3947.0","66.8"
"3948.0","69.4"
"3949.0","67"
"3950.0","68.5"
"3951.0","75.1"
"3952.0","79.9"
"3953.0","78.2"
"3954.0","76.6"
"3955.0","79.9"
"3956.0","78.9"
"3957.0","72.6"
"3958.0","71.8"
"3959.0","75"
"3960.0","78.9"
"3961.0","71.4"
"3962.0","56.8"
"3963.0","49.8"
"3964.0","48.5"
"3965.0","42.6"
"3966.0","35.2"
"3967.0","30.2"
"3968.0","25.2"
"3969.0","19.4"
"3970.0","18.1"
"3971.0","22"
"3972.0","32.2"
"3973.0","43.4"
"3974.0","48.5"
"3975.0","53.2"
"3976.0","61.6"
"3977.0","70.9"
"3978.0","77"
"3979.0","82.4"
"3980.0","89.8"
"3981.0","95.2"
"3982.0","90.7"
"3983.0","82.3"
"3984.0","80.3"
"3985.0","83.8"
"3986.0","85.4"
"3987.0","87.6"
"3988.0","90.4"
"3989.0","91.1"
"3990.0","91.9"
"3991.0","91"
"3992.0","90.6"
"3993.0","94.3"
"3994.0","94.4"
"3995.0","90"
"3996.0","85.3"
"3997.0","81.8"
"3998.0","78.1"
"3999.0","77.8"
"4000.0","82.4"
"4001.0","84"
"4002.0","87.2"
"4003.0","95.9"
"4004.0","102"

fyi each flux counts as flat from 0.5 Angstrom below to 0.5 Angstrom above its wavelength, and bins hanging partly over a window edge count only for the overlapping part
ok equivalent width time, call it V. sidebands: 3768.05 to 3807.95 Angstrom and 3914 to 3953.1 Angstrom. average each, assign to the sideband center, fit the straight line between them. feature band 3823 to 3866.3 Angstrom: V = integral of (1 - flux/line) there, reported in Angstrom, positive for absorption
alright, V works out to 6.6 Angstrom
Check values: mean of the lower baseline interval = 76.4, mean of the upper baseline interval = 53.1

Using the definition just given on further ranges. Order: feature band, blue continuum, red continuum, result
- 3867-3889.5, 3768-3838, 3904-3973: -2.2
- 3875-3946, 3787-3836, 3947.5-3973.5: -1.3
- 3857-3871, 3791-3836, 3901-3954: -1.7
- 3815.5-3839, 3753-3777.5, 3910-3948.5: 5.6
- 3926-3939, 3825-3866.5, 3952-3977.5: 5.6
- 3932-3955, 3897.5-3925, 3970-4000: 7.6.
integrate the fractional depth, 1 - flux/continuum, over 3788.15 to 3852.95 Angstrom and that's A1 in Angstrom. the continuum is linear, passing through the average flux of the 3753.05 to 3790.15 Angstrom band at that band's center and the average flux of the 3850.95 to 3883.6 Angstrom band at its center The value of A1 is 8.1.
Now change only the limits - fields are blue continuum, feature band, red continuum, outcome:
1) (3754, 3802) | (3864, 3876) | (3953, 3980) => -1.5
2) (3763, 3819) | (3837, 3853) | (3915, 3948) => 1.0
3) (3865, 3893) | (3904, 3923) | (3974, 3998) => 0.1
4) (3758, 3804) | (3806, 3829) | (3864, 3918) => 2.4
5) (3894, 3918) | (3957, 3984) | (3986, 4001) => 8.5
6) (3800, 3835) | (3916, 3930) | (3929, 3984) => -1.5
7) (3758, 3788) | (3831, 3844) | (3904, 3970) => 4.4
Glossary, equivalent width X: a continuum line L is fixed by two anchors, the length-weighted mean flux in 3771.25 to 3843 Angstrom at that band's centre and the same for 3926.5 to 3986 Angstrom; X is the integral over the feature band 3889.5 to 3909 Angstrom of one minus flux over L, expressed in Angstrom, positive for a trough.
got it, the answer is -3.3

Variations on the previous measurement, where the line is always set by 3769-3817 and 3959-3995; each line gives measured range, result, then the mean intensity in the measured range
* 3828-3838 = 4.5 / 40.9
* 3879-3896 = 1.4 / 65.2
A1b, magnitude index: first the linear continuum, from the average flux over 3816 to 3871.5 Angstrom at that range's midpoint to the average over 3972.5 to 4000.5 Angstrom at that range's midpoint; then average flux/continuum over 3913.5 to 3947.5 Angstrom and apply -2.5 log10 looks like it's 0.39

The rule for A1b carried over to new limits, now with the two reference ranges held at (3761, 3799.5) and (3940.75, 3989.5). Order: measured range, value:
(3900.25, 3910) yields -0.01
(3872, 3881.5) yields 0.09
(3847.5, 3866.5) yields 0.05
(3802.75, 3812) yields -0.18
